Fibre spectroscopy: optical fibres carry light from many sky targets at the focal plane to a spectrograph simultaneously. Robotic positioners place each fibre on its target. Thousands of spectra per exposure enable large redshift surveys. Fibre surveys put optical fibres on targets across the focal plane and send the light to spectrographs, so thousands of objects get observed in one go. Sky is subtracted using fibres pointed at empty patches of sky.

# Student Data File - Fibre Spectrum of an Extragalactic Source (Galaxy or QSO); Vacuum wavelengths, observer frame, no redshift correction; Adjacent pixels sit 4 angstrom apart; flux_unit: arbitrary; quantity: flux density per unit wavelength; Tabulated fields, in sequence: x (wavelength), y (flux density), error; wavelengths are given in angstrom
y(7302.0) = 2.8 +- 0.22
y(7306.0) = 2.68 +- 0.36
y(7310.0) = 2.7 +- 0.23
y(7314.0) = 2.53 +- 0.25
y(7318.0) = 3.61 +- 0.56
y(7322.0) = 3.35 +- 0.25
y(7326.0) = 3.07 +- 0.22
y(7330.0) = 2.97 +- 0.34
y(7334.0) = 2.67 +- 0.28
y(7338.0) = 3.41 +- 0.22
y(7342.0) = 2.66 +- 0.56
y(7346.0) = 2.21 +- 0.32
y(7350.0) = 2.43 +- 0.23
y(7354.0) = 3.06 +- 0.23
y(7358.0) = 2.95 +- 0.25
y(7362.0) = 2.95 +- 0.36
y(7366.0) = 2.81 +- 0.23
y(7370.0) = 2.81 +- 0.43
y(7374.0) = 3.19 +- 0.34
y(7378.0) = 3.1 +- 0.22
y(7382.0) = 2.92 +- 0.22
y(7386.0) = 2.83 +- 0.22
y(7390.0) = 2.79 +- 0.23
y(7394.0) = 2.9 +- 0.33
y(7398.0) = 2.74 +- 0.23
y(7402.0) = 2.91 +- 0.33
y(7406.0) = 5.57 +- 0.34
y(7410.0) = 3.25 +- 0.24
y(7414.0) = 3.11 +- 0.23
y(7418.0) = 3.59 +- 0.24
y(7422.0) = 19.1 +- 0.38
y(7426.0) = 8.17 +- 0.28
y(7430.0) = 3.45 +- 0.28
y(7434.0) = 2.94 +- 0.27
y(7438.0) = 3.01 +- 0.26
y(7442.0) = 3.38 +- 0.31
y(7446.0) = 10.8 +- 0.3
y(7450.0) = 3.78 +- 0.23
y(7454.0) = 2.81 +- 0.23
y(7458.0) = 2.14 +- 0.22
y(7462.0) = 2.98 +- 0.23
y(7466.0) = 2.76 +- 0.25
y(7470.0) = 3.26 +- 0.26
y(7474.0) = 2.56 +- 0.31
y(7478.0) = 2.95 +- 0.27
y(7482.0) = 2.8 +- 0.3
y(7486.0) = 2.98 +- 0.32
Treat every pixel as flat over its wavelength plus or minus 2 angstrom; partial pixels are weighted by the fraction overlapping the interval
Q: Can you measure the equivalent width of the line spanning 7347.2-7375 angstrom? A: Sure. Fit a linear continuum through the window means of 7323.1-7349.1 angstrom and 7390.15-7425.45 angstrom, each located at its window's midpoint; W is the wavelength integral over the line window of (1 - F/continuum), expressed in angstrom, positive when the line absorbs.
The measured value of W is 6.4 angstrom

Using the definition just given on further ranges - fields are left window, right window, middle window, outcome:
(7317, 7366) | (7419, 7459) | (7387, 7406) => 6.32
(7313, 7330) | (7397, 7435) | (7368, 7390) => 8.03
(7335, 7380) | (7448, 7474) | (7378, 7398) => 0.08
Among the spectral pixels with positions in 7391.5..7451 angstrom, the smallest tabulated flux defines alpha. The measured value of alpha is 2.74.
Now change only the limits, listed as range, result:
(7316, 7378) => 2.21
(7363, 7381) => 2.81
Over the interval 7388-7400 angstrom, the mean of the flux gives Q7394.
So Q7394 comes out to 2.81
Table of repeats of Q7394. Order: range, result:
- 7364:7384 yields 2.97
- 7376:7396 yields 2.91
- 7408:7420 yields 3.32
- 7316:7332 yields 3.25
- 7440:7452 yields 5.99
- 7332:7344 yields 2.91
